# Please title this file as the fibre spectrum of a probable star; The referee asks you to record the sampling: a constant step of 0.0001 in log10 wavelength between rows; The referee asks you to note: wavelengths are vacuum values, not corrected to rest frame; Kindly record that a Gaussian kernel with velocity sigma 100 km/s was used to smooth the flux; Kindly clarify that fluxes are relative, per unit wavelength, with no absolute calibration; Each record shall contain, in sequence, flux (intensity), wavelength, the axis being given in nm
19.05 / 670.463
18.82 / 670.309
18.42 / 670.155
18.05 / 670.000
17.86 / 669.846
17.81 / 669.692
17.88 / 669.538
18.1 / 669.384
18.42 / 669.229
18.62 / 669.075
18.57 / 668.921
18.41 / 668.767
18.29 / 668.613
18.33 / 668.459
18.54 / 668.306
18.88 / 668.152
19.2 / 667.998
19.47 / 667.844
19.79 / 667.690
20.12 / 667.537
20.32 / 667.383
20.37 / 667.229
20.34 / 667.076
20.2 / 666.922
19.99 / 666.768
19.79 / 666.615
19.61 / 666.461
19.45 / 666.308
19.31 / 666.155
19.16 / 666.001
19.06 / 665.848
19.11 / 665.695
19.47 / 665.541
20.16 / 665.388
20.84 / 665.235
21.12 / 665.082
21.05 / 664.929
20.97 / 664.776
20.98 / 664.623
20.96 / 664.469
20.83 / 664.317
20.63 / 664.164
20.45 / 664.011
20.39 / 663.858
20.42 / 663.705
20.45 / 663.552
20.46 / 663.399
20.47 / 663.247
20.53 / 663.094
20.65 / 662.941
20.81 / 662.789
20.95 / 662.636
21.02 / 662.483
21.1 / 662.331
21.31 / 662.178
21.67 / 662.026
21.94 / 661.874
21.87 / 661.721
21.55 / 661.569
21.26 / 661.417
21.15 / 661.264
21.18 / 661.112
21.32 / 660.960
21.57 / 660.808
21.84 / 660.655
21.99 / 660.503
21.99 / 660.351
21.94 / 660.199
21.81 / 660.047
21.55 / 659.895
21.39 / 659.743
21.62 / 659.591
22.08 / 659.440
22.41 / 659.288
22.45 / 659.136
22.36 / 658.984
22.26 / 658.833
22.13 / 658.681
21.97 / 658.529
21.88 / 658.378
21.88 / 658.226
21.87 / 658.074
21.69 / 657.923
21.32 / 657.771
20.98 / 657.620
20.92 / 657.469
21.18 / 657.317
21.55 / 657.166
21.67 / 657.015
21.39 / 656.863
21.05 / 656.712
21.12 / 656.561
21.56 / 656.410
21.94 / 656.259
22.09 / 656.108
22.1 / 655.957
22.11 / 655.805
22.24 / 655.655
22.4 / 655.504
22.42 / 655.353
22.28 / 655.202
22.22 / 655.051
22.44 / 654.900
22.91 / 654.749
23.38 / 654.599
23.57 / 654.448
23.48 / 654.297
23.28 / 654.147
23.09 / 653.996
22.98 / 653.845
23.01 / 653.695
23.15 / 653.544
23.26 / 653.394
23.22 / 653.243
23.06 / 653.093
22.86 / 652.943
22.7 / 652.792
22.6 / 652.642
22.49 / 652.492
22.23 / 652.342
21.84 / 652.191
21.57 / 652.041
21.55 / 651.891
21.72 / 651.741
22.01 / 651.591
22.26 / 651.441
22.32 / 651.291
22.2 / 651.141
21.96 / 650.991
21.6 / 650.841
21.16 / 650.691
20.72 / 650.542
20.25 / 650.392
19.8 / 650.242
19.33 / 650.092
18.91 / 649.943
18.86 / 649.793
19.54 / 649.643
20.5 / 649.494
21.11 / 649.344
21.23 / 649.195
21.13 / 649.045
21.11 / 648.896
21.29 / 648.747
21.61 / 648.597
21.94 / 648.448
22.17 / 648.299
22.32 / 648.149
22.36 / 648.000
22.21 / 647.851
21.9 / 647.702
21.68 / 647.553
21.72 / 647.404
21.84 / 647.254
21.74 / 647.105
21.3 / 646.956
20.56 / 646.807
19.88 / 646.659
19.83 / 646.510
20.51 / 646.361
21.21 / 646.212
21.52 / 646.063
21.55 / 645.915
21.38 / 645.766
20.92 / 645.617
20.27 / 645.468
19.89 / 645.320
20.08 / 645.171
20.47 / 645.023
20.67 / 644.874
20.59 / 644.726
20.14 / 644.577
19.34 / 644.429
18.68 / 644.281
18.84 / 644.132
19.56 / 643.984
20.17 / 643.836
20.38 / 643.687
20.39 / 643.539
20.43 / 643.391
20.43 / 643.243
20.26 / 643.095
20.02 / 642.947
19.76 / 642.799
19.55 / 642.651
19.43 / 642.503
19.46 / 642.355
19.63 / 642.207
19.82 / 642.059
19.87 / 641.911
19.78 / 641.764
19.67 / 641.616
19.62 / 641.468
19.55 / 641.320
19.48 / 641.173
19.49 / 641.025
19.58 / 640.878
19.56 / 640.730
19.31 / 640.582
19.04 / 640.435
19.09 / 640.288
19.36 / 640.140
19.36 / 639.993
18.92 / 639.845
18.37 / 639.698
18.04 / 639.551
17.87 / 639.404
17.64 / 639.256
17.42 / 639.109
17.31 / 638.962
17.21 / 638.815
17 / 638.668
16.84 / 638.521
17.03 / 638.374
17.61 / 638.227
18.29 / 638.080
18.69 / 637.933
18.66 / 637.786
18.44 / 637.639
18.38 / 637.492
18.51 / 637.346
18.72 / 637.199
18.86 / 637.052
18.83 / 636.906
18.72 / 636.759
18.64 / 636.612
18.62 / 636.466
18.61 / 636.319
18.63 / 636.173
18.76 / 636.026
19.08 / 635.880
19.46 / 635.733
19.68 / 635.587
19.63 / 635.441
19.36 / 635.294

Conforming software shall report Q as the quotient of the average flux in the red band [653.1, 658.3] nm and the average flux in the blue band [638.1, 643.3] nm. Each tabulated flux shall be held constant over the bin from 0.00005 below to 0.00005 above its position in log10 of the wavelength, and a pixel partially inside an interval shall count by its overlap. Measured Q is 1.18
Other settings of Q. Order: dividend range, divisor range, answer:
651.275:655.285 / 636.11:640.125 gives 1.24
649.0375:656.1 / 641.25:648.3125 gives 1.07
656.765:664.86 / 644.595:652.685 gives 1.01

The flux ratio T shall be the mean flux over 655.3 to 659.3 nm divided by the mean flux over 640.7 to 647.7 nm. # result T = 1.08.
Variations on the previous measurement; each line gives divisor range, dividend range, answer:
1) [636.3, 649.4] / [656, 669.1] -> 1.05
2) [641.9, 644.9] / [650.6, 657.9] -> 1.12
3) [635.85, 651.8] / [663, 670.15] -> 0.99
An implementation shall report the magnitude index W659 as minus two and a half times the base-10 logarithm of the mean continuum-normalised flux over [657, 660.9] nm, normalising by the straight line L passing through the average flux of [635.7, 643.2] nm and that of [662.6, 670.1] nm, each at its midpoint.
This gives -0.12 mag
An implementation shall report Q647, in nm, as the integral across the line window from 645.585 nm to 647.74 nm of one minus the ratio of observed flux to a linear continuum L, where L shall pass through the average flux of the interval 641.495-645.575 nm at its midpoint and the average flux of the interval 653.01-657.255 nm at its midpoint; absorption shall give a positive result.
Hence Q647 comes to -0.059 nm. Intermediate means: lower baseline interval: 19.9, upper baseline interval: 22.5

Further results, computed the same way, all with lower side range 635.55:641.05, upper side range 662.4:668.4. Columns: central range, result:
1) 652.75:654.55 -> -0.343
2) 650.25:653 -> -0.358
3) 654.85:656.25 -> -0.192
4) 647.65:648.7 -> -0.162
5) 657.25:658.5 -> -0.113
